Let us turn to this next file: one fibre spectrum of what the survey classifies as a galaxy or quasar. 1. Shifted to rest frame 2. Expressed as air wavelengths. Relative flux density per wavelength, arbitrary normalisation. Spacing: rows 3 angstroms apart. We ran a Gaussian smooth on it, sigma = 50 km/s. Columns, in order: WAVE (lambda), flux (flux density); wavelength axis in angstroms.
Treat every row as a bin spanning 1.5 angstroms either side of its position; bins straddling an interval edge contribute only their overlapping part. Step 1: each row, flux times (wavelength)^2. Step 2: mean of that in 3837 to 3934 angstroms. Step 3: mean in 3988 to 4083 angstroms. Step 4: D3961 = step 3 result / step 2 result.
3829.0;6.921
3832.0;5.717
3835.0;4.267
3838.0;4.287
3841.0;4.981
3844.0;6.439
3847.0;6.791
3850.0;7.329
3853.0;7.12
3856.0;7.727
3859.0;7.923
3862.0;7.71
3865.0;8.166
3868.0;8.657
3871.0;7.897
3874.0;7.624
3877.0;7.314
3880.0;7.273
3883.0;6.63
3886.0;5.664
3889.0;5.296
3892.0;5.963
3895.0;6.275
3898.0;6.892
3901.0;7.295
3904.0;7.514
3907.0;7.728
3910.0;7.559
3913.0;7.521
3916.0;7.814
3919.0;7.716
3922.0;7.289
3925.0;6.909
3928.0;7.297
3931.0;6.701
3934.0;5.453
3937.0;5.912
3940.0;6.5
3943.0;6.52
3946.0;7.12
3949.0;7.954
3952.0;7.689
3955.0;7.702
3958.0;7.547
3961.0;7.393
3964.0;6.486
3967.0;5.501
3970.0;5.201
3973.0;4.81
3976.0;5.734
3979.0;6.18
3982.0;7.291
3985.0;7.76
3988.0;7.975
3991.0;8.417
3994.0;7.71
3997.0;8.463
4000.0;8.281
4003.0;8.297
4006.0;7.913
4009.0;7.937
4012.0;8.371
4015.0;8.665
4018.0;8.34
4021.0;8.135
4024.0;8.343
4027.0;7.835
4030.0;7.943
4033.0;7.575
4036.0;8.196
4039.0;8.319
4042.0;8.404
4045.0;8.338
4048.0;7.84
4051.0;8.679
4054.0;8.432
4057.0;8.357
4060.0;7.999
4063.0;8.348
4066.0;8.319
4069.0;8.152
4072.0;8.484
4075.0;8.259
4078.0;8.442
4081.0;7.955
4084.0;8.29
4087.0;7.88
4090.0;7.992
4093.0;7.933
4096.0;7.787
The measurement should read 1.3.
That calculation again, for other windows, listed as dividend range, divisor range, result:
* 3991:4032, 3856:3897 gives 1.23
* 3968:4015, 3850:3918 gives 1.07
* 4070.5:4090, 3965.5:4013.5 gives 1.18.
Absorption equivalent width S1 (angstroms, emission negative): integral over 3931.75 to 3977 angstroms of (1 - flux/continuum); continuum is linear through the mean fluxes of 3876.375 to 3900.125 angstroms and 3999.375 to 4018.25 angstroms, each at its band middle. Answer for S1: 5.4 angstroms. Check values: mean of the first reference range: 6.4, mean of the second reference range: 8.25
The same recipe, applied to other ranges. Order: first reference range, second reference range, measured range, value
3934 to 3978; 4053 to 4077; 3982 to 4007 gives -3.1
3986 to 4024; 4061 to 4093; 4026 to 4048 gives 0.3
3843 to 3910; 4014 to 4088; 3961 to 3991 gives 5.0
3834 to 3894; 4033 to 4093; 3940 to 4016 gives 3.2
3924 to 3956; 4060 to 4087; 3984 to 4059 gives -4.6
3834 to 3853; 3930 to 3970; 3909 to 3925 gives -2.6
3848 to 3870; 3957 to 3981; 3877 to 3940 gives 1.6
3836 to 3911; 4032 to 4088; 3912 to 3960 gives 1.8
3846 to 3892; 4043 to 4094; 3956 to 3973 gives 3.1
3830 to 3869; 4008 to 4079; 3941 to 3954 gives 0.3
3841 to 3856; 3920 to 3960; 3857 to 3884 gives -3.4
